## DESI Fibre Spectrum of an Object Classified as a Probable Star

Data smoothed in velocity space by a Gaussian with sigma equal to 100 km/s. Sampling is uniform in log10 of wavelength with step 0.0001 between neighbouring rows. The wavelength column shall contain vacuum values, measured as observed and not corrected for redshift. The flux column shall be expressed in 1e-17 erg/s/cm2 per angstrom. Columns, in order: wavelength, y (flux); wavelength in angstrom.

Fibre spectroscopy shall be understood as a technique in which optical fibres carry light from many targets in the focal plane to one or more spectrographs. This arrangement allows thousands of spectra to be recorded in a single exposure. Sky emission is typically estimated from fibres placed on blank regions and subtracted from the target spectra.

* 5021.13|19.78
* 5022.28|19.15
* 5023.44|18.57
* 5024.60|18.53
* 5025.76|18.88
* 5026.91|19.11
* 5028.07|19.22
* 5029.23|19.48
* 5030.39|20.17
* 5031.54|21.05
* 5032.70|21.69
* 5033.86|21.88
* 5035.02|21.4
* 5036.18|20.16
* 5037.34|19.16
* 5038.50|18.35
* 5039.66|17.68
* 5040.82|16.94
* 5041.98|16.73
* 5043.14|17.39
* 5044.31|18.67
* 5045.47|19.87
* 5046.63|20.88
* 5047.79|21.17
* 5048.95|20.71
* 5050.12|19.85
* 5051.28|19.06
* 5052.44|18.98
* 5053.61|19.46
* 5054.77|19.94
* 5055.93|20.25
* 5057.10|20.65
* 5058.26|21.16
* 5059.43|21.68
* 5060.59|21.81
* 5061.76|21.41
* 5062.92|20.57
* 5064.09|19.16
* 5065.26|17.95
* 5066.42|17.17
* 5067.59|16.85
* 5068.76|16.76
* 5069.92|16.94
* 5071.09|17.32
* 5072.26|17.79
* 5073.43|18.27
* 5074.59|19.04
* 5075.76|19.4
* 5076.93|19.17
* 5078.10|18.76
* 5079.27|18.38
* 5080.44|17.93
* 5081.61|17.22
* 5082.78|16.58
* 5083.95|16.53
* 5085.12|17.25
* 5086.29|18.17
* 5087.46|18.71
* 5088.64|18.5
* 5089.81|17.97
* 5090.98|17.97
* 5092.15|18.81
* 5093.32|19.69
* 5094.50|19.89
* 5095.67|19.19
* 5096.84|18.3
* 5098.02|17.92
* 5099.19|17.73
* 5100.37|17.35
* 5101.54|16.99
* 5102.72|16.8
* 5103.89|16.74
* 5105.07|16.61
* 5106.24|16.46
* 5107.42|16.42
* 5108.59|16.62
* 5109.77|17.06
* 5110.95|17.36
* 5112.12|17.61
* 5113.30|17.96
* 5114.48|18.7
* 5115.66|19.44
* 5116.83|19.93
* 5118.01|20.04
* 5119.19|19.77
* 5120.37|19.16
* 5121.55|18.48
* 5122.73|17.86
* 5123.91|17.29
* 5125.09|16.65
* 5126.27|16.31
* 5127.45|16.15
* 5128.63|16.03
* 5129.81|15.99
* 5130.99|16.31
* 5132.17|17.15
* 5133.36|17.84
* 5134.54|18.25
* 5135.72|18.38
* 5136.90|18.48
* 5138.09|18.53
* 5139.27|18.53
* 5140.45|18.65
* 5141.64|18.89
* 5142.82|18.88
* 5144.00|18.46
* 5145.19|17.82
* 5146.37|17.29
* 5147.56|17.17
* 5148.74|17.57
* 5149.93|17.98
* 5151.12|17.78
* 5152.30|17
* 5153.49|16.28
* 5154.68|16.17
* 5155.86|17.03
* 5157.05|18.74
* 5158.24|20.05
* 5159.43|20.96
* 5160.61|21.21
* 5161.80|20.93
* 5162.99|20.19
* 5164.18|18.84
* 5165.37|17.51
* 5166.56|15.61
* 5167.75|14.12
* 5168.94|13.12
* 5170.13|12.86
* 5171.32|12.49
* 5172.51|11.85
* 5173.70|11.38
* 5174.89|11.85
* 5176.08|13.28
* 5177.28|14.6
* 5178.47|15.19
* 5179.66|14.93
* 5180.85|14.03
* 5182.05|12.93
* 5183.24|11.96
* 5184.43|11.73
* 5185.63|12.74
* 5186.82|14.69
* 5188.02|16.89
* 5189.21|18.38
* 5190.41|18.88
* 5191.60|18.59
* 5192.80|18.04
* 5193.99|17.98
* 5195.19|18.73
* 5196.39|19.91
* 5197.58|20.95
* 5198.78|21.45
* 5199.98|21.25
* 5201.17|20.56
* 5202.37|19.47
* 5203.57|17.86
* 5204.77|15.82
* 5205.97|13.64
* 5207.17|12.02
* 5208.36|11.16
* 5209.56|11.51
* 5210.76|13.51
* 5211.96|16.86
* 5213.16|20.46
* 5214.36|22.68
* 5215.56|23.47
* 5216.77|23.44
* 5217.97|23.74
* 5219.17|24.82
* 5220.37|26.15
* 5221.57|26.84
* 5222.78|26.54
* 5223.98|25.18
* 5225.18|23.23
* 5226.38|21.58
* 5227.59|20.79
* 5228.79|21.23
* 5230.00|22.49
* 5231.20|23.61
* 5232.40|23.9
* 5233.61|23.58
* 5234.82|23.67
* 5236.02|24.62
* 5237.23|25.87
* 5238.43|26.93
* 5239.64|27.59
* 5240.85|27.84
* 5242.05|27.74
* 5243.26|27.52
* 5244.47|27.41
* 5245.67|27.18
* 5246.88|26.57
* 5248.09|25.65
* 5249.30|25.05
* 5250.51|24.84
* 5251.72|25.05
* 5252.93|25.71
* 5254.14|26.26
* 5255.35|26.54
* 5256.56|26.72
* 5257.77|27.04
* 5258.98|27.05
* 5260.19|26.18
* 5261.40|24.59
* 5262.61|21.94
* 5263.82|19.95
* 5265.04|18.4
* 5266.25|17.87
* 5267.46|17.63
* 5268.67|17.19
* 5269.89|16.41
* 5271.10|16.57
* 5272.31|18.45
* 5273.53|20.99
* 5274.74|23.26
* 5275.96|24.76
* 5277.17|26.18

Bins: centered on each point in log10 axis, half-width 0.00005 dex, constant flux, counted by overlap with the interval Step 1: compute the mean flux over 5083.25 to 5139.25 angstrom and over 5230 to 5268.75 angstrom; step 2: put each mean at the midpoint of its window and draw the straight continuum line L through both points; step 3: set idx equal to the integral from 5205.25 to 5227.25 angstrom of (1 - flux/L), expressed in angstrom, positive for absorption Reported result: 2.6 angstrom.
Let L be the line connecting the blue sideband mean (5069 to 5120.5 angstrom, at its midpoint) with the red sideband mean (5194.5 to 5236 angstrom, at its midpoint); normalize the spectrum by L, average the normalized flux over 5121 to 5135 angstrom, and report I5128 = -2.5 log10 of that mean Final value 0.107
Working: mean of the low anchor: 18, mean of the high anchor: 20.7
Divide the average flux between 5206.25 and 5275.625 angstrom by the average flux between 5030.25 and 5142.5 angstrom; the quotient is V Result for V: 1.23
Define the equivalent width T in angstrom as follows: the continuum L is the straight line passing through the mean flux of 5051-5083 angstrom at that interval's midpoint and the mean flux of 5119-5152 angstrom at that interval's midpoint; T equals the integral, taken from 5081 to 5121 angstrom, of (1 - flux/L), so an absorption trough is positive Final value 0.78 angstrom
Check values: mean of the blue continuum 18.9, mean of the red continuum 17.7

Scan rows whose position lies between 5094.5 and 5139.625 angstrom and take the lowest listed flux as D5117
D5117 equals 15.99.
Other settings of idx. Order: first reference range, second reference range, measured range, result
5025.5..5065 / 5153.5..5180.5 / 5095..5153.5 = -1.3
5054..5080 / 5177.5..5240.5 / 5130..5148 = 1.3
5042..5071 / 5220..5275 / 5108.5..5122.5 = 1.5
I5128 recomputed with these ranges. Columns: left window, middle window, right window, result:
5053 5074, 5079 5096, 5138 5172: 0.034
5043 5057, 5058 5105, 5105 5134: 0.026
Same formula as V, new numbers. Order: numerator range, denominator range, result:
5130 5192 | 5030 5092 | 0.87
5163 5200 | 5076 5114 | 0.88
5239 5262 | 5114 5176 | 1.52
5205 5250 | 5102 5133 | 1.30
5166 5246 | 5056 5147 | 1.06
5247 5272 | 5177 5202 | 1.35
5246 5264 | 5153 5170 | 1.43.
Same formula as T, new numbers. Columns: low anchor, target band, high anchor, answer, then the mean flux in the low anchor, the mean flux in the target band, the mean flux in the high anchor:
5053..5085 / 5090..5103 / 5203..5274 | 0.8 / 18.8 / 18.3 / 22.5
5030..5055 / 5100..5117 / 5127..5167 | 1.1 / 19.6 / 17.4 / 18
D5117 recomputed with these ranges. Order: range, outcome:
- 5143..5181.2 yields 11.38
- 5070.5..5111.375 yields 16.42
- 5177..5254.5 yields 11.16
